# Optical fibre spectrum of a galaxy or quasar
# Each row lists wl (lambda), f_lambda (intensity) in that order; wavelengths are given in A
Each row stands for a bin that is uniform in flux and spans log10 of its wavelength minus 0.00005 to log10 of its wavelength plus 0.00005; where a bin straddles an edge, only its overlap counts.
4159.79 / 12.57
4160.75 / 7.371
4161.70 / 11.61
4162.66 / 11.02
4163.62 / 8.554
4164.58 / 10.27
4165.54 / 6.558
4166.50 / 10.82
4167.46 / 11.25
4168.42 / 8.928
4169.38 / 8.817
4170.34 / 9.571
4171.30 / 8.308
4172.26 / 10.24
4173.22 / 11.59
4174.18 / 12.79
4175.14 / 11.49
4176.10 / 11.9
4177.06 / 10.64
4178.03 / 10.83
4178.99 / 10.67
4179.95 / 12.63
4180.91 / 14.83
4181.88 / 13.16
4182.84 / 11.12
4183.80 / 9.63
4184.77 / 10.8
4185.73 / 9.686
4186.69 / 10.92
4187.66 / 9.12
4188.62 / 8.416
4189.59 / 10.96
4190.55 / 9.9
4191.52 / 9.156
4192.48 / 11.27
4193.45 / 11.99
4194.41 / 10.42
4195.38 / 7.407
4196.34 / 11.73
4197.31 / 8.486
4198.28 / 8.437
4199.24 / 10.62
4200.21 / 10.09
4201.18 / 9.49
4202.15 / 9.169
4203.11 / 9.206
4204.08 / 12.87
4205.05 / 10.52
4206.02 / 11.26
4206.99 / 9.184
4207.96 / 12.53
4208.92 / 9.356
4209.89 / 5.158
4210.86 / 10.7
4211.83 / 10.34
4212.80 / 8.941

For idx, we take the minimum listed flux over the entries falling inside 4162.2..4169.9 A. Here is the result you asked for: 6.558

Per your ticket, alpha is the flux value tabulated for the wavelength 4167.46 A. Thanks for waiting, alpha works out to 11.25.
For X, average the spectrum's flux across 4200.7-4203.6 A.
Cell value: 9.3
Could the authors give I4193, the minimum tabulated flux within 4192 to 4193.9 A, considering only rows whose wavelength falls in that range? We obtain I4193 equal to 11.27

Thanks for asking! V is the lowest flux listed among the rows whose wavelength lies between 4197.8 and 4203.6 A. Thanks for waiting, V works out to 8.437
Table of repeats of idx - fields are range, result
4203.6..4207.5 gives 9.184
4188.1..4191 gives 8.416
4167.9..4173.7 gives 8.308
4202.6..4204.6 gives 9.206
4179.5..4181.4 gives 12.63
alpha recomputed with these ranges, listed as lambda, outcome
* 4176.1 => 11.9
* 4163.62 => 8.554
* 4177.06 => 10.64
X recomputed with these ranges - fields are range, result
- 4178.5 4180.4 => 11.7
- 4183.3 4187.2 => 10.3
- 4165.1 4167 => 8.75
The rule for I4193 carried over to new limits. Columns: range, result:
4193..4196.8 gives 7.407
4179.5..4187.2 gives 9.63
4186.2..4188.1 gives 9.12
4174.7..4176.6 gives 11.49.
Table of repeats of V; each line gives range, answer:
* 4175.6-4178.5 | 10.64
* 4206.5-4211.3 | 5.158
